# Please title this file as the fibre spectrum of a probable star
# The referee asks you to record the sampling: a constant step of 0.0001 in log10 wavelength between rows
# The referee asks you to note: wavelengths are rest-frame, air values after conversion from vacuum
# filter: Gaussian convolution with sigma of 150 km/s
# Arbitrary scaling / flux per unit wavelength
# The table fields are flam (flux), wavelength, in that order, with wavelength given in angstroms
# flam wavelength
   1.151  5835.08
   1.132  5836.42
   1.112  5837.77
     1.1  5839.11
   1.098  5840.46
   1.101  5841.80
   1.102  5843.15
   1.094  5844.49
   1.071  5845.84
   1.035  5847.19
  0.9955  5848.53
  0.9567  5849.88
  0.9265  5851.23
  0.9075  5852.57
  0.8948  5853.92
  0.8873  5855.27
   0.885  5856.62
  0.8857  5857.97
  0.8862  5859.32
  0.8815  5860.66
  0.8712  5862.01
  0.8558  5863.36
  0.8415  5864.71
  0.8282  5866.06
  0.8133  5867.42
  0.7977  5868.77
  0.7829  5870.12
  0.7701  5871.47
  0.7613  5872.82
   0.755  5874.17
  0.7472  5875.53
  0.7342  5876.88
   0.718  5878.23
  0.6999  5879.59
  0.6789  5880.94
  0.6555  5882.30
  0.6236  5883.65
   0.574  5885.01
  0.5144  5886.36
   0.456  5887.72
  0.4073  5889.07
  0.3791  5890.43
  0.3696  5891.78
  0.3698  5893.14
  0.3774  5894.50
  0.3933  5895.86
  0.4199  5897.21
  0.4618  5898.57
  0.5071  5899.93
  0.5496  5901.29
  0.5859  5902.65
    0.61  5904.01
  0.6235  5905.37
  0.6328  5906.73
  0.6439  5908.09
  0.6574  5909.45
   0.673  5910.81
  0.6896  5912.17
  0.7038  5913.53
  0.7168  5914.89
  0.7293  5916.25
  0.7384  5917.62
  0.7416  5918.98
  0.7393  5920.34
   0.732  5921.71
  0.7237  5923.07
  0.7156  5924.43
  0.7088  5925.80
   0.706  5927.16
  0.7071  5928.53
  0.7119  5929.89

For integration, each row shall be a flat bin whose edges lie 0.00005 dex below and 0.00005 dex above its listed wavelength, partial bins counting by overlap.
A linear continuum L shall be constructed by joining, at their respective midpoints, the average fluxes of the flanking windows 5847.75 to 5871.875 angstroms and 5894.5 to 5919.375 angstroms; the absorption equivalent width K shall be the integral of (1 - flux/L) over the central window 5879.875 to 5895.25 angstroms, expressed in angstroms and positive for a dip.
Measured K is 4.8 angstroms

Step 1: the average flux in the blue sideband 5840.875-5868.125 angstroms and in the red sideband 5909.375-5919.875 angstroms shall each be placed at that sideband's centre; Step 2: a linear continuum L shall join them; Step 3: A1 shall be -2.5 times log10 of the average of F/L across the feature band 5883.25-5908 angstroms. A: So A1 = 0.49 mag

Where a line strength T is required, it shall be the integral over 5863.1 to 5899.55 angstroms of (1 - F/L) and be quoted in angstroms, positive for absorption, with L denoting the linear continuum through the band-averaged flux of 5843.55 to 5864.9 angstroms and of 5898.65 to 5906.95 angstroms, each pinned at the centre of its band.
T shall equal 6.2 angstroms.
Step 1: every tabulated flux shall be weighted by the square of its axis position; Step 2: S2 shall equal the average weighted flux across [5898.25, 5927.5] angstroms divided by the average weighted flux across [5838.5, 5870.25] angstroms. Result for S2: 0.72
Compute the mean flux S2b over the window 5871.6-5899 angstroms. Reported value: 0.56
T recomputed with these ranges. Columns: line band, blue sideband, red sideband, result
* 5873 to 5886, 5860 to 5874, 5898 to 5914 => 1.16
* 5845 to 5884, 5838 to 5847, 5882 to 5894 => -2.58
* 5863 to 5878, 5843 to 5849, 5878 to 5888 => -0.42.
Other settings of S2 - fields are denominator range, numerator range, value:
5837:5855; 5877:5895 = 0.53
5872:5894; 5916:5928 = 1.25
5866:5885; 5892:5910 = 0.72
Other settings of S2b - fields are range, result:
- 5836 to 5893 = 0.817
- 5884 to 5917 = 0.545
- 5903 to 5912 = 0.641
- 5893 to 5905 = 0.483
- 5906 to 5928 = 0.703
